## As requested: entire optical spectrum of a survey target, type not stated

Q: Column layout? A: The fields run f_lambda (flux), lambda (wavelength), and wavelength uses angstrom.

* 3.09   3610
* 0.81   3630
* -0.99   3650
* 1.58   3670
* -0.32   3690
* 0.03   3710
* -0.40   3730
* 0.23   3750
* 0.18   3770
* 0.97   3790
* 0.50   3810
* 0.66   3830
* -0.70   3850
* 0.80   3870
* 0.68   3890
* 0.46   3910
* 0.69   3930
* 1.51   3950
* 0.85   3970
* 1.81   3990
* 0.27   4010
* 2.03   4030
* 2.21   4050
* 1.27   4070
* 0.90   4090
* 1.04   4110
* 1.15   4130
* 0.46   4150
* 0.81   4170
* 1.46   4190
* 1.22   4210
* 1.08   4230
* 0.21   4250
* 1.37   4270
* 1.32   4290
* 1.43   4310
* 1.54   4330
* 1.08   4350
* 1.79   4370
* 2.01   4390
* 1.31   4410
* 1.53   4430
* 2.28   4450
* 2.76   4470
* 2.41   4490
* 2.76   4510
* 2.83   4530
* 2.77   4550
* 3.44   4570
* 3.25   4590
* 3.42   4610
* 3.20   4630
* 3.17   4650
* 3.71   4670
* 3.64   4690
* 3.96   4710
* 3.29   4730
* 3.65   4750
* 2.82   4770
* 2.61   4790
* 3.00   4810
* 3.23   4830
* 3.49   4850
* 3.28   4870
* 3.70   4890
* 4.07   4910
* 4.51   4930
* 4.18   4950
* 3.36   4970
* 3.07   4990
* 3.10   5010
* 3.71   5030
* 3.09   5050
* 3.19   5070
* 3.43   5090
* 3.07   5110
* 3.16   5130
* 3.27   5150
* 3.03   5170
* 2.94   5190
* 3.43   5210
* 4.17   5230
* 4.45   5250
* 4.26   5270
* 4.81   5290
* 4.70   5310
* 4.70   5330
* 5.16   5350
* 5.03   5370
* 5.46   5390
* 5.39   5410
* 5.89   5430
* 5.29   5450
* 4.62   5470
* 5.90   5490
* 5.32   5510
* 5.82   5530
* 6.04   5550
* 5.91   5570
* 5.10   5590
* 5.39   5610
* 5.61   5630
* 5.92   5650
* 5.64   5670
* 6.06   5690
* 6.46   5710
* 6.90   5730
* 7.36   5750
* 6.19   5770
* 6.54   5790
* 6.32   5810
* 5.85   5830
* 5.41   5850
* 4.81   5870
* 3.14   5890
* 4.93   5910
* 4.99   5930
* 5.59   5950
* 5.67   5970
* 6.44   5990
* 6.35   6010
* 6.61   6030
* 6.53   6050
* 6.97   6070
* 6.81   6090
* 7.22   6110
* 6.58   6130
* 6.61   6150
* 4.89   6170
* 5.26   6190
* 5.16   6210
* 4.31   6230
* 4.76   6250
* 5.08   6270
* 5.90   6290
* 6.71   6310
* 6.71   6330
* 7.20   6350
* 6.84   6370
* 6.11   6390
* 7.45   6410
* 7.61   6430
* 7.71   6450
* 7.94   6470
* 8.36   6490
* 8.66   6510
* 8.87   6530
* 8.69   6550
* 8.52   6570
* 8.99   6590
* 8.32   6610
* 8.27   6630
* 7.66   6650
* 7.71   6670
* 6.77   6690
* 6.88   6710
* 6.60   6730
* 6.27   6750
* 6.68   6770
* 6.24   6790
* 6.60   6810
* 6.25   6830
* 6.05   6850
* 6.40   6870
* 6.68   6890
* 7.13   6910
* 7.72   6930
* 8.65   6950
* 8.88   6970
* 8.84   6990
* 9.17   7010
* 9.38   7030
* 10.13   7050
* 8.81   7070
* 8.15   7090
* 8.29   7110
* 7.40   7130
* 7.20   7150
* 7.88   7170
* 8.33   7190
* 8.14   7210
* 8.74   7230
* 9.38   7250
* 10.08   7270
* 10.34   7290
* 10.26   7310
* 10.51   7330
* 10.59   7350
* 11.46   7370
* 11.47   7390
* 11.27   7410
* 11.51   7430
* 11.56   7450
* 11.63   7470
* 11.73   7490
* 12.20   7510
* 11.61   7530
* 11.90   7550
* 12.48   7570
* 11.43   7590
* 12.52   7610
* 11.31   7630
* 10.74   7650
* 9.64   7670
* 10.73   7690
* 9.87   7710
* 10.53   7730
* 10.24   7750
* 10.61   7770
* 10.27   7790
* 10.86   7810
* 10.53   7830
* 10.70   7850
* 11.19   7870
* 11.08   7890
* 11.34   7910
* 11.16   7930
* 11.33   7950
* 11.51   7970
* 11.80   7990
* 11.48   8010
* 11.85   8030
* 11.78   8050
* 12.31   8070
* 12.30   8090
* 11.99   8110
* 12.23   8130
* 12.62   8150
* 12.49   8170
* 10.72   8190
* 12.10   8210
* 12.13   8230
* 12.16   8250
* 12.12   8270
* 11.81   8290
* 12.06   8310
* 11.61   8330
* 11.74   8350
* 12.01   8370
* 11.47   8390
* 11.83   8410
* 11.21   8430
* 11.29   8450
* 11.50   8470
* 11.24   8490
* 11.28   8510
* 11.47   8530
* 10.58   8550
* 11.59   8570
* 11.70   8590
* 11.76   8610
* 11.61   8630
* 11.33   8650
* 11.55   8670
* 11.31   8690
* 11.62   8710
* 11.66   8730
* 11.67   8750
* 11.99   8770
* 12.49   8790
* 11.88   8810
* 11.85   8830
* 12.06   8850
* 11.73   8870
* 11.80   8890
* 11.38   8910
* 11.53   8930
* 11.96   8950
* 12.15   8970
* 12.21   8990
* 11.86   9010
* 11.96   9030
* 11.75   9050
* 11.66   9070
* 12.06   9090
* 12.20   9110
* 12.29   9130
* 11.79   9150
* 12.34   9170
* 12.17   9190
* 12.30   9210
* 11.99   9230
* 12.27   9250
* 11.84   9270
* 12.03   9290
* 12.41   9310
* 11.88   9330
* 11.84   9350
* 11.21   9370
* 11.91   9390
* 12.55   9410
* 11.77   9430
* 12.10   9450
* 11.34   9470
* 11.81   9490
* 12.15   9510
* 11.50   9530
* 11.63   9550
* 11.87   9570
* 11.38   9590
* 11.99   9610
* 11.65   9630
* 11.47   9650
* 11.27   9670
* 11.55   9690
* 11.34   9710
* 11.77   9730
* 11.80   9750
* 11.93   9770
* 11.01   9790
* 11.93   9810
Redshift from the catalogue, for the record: 0.000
